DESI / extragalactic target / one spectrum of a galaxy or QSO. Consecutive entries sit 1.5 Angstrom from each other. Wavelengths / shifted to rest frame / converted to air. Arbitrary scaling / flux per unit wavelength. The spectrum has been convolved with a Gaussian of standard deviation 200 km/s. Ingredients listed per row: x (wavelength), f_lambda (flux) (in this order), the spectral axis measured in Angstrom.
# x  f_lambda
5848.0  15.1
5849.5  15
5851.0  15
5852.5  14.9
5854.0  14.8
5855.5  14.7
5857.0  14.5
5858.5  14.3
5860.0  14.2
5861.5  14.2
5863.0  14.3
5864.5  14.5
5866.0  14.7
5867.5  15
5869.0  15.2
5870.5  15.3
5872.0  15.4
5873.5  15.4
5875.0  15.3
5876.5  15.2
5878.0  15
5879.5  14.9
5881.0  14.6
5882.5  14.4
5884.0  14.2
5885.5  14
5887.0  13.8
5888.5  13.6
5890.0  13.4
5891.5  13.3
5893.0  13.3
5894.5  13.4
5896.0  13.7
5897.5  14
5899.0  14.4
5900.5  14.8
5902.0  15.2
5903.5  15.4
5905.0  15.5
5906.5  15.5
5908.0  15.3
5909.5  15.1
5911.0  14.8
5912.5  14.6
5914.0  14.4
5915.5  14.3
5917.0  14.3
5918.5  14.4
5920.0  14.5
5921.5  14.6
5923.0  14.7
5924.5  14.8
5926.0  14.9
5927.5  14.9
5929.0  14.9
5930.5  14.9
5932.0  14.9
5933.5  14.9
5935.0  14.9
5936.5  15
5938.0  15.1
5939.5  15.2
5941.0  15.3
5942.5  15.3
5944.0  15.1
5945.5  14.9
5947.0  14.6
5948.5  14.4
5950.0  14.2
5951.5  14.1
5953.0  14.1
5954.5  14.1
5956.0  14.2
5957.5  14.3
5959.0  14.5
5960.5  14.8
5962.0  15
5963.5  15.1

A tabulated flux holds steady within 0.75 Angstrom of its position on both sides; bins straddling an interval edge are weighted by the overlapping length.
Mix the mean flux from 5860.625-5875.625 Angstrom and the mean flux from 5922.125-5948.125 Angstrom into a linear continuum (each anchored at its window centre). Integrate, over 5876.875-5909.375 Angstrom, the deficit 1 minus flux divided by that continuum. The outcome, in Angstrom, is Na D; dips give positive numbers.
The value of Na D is 1.2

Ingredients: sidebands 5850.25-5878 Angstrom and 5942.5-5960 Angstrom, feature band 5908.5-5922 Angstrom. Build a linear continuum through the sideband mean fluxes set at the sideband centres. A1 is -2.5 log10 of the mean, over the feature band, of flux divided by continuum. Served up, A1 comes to 0.003 mag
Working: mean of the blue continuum 14.8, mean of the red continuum 14.5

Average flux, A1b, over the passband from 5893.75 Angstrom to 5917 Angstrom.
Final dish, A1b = 14.7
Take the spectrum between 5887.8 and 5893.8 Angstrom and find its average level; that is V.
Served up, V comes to 13.4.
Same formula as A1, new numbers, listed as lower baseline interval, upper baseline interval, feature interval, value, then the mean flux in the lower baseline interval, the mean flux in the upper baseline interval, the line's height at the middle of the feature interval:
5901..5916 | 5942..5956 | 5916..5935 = 0.01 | 15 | 14.5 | 14.8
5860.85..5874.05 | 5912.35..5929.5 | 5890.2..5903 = 0.05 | 14.9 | 14.6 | 14.7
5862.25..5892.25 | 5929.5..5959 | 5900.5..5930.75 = -0.01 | 14.6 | 14.7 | 14.7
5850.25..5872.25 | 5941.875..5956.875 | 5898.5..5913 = -0.03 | 14.7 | 14.5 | 14.6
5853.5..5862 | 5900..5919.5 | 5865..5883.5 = -0.03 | 14.4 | 14.9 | 14.6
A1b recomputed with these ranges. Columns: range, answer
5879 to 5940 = 14.6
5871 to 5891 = 14.5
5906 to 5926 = 14.7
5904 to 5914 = 15.1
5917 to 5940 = 14.8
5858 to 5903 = 14.4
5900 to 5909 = 15.3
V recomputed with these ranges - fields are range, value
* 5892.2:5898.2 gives 13.6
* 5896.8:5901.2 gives 14.4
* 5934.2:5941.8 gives 15.1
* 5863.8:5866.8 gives 14.6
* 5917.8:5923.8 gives 14.6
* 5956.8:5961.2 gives 14.5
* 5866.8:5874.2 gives 15.3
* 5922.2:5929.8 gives 14.8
